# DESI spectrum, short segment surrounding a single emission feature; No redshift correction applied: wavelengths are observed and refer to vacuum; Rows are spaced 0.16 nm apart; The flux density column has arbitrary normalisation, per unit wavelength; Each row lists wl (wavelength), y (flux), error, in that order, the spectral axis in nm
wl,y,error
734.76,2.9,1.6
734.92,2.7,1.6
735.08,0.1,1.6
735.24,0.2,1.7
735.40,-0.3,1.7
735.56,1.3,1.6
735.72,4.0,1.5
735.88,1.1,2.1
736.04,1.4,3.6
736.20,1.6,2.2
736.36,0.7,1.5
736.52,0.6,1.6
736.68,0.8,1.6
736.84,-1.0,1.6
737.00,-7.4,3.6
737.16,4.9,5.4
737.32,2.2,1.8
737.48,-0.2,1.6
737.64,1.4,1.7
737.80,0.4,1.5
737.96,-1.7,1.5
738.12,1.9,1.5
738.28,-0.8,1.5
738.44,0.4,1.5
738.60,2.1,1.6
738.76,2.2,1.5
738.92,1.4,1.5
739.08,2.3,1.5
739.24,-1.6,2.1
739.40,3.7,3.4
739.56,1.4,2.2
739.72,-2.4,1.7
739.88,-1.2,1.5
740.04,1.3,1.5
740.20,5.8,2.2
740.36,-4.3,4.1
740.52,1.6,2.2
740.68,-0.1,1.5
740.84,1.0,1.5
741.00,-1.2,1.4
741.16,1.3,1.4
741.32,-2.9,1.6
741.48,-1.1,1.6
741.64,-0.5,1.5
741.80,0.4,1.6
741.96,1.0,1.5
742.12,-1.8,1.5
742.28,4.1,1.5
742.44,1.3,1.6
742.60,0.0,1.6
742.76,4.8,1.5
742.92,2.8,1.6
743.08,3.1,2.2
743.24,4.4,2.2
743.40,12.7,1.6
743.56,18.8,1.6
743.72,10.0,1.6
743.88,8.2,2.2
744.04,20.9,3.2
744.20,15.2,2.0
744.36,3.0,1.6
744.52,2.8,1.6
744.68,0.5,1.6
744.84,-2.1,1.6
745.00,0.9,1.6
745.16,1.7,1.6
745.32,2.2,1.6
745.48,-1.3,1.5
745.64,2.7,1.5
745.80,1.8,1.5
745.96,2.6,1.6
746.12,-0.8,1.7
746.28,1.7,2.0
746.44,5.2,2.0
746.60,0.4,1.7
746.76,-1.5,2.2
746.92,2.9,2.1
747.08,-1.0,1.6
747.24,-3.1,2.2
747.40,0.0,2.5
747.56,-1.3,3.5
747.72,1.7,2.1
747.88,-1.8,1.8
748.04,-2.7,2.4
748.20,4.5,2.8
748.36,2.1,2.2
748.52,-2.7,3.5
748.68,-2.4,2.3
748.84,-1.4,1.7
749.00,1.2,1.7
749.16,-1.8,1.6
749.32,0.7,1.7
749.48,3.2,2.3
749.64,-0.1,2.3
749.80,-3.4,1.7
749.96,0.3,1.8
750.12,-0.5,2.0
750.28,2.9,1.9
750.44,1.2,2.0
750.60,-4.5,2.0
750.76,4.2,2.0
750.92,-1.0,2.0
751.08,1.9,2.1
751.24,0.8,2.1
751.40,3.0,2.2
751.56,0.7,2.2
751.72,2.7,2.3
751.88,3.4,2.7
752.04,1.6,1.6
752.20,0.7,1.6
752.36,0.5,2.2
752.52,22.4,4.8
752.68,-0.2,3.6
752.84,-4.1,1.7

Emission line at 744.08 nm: [O II] 3727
